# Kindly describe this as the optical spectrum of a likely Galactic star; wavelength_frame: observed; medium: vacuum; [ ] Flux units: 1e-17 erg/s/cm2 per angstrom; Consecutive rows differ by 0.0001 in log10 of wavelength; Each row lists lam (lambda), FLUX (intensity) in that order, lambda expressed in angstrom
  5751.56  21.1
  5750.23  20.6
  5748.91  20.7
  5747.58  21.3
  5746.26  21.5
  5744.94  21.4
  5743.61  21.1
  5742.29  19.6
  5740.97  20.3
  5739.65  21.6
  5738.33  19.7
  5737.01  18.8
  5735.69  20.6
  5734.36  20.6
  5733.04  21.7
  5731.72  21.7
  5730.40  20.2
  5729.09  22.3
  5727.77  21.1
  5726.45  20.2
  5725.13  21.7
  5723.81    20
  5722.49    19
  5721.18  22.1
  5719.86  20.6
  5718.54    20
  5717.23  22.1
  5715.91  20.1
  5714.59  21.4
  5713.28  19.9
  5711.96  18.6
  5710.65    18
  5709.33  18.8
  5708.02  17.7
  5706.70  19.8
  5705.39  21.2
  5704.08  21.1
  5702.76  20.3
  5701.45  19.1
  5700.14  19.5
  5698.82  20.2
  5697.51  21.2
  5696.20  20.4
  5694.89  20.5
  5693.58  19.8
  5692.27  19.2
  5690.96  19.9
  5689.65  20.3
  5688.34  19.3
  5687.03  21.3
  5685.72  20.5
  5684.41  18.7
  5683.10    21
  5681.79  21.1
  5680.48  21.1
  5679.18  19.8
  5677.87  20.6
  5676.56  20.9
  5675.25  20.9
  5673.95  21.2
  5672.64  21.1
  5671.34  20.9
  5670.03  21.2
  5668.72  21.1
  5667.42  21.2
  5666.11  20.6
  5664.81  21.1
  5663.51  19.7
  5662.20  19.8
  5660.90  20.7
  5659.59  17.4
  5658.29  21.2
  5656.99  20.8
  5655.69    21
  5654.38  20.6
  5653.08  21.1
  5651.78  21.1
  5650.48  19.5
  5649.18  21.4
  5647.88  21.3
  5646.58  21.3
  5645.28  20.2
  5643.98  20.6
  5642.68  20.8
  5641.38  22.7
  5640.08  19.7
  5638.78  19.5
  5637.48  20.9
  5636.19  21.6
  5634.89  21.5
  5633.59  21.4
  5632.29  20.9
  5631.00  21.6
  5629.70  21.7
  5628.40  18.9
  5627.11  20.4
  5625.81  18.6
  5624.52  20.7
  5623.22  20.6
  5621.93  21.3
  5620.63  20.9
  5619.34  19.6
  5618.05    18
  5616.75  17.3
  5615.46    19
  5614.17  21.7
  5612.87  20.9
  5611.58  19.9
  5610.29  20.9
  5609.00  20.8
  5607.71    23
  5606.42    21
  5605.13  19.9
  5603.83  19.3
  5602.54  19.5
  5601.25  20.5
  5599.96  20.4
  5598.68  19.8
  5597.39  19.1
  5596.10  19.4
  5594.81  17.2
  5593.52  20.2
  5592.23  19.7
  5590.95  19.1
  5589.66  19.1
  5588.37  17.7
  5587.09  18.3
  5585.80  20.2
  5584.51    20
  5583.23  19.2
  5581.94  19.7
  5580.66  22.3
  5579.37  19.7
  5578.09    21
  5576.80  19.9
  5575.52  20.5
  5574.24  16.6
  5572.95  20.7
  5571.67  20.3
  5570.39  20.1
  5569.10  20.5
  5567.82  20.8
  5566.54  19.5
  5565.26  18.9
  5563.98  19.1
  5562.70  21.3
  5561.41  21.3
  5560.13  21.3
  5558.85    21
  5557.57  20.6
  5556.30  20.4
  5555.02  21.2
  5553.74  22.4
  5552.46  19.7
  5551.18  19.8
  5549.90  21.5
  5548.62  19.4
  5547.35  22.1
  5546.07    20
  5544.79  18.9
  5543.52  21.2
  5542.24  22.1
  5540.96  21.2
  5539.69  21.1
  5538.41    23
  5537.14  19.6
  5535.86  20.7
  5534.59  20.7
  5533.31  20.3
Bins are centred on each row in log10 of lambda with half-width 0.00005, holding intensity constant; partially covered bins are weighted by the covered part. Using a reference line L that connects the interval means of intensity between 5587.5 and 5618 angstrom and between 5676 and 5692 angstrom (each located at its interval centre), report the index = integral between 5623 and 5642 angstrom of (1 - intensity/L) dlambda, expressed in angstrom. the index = -0.7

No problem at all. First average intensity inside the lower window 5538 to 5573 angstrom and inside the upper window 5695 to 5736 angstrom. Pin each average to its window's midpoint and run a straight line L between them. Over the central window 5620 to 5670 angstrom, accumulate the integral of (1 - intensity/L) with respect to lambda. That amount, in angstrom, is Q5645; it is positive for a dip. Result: -0.4 angstrom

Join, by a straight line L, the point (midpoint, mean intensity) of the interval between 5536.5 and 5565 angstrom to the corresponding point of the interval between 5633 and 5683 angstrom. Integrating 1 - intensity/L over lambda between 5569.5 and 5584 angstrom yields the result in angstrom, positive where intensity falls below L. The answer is 0.5 angstrom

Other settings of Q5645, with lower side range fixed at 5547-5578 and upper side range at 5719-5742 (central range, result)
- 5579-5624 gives 1.3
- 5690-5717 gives 1.0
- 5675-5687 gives 0.0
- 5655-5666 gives 0.2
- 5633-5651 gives -0.3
